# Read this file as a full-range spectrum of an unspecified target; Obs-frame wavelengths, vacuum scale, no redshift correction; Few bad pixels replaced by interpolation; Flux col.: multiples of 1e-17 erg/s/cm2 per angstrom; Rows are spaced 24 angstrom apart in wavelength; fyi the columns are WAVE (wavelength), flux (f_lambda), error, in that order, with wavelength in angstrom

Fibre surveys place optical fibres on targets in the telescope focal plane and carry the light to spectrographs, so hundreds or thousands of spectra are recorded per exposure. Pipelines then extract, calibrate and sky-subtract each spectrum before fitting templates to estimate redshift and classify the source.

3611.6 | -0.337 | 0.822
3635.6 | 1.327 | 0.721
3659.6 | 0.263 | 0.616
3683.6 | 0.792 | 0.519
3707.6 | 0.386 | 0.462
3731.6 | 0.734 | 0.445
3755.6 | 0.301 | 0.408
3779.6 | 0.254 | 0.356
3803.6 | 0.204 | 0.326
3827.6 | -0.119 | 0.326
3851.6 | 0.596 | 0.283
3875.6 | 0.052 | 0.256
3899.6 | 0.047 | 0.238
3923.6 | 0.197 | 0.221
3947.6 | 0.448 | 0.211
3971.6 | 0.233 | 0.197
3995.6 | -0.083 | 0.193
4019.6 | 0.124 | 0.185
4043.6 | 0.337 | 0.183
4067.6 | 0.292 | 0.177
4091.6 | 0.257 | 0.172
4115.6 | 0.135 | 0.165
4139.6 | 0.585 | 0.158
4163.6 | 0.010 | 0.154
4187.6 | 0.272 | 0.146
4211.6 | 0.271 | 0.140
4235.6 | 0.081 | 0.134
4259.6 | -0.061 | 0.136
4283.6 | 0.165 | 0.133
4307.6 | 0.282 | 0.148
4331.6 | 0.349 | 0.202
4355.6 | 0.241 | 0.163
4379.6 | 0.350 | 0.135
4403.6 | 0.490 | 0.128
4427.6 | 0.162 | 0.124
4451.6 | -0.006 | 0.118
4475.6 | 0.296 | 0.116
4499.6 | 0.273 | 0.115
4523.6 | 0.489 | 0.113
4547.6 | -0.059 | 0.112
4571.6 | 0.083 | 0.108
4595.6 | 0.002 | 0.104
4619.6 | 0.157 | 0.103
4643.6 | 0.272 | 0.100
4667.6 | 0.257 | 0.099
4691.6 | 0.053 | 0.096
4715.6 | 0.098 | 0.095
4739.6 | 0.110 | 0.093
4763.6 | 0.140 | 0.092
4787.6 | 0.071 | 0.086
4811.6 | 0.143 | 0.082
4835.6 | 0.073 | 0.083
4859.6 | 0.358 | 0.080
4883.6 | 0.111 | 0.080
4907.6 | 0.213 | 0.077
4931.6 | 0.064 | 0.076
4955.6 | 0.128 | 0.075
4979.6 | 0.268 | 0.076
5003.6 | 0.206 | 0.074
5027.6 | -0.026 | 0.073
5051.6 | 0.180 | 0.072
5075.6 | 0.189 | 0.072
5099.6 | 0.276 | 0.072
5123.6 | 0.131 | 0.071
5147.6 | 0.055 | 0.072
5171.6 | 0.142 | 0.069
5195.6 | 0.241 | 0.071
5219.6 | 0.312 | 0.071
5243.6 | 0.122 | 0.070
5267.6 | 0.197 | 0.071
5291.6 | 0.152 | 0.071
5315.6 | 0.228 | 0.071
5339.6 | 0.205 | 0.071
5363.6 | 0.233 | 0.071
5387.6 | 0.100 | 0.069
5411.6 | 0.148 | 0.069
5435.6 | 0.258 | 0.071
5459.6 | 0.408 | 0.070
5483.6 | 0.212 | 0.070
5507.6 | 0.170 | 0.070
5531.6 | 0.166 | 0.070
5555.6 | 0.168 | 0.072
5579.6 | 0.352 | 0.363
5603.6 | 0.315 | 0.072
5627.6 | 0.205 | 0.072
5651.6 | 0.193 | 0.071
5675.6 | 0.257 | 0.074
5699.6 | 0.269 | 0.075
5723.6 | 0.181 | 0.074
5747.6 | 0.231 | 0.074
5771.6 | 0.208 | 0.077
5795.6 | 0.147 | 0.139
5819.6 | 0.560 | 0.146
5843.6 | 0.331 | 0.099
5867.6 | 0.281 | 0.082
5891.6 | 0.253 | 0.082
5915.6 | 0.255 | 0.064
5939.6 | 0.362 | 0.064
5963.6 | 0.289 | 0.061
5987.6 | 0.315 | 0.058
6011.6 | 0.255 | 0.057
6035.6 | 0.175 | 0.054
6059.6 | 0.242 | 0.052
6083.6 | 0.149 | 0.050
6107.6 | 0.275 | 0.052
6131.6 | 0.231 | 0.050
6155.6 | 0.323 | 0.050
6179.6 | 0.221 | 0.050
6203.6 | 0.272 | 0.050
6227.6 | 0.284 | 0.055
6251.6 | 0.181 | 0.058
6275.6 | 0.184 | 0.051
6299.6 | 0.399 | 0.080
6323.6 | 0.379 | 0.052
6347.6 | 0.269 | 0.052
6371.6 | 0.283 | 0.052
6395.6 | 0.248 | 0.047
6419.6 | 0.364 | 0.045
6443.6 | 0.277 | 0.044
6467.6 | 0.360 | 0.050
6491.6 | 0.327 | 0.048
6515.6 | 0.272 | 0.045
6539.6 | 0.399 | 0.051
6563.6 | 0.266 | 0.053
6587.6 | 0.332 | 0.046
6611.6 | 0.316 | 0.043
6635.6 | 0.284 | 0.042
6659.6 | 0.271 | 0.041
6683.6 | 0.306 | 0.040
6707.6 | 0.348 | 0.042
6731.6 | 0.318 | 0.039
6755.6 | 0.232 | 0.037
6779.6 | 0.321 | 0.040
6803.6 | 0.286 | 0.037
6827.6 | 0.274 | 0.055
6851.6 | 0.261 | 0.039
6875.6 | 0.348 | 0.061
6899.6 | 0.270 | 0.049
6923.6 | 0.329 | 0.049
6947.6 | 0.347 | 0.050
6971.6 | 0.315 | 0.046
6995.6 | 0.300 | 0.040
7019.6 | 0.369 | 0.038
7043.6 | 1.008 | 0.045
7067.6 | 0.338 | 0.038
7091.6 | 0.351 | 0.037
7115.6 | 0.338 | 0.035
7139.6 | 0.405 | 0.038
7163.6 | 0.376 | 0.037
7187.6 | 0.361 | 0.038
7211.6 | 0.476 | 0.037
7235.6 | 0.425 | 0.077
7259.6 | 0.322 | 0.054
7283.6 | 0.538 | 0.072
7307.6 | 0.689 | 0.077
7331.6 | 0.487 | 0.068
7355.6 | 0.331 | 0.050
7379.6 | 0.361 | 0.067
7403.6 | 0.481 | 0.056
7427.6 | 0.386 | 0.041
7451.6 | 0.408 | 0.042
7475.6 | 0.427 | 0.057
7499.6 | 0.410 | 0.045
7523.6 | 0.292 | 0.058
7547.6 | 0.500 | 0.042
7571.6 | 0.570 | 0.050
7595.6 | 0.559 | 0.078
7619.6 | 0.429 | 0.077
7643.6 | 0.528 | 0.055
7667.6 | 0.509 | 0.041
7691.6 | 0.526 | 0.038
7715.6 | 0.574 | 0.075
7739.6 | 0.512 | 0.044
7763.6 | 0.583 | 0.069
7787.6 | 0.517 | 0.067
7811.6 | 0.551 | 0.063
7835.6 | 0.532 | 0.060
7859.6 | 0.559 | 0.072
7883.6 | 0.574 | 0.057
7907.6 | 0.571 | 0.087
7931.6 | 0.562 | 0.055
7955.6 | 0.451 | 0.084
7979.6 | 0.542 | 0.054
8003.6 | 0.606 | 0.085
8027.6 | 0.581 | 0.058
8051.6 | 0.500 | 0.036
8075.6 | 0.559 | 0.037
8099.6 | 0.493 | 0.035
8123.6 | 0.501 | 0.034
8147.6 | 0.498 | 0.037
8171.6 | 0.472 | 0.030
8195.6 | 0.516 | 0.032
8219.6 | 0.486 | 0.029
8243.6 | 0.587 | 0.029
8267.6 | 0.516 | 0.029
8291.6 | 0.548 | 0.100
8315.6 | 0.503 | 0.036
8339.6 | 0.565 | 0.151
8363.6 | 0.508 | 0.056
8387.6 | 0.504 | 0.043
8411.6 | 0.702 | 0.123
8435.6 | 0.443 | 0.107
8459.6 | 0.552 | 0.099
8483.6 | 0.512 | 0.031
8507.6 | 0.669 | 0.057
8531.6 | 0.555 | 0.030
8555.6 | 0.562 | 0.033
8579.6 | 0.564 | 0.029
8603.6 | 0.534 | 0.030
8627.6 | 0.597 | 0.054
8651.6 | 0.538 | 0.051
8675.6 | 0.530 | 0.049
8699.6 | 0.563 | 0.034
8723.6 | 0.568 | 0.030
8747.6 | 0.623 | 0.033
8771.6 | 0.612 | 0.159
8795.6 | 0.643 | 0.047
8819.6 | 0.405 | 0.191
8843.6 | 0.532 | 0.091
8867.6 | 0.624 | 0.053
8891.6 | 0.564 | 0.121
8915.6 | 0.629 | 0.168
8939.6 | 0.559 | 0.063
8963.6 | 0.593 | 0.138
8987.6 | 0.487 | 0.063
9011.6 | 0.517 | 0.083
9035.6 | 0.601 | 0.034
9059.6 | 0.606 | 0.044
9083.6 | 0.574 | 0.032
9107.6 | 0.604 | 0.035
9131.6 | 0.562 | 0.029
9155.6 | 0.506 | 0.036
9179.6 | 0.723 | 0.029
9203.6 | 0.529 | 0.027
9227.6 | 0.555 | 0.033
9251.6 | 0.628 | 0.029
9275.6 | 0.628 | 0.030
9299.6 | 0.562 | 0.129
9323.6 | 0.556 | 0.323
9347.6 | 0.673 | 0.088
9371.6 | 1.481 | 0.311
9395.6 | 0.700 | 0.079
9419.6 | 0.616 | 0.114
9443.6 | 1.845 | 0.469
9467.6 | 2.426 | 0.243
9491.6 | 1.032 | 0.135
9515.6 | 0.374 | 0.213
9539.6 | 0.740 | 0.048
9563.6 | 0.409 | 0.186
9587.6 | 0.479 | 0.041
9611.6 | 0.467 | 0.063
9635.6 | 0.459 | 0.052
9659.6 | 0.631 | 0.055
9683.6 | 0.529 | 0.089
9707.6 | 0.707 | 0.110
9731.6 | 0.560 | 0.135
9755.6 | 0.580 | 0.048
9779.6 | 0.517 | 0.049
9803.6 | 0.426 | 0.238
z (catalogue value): 0.89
